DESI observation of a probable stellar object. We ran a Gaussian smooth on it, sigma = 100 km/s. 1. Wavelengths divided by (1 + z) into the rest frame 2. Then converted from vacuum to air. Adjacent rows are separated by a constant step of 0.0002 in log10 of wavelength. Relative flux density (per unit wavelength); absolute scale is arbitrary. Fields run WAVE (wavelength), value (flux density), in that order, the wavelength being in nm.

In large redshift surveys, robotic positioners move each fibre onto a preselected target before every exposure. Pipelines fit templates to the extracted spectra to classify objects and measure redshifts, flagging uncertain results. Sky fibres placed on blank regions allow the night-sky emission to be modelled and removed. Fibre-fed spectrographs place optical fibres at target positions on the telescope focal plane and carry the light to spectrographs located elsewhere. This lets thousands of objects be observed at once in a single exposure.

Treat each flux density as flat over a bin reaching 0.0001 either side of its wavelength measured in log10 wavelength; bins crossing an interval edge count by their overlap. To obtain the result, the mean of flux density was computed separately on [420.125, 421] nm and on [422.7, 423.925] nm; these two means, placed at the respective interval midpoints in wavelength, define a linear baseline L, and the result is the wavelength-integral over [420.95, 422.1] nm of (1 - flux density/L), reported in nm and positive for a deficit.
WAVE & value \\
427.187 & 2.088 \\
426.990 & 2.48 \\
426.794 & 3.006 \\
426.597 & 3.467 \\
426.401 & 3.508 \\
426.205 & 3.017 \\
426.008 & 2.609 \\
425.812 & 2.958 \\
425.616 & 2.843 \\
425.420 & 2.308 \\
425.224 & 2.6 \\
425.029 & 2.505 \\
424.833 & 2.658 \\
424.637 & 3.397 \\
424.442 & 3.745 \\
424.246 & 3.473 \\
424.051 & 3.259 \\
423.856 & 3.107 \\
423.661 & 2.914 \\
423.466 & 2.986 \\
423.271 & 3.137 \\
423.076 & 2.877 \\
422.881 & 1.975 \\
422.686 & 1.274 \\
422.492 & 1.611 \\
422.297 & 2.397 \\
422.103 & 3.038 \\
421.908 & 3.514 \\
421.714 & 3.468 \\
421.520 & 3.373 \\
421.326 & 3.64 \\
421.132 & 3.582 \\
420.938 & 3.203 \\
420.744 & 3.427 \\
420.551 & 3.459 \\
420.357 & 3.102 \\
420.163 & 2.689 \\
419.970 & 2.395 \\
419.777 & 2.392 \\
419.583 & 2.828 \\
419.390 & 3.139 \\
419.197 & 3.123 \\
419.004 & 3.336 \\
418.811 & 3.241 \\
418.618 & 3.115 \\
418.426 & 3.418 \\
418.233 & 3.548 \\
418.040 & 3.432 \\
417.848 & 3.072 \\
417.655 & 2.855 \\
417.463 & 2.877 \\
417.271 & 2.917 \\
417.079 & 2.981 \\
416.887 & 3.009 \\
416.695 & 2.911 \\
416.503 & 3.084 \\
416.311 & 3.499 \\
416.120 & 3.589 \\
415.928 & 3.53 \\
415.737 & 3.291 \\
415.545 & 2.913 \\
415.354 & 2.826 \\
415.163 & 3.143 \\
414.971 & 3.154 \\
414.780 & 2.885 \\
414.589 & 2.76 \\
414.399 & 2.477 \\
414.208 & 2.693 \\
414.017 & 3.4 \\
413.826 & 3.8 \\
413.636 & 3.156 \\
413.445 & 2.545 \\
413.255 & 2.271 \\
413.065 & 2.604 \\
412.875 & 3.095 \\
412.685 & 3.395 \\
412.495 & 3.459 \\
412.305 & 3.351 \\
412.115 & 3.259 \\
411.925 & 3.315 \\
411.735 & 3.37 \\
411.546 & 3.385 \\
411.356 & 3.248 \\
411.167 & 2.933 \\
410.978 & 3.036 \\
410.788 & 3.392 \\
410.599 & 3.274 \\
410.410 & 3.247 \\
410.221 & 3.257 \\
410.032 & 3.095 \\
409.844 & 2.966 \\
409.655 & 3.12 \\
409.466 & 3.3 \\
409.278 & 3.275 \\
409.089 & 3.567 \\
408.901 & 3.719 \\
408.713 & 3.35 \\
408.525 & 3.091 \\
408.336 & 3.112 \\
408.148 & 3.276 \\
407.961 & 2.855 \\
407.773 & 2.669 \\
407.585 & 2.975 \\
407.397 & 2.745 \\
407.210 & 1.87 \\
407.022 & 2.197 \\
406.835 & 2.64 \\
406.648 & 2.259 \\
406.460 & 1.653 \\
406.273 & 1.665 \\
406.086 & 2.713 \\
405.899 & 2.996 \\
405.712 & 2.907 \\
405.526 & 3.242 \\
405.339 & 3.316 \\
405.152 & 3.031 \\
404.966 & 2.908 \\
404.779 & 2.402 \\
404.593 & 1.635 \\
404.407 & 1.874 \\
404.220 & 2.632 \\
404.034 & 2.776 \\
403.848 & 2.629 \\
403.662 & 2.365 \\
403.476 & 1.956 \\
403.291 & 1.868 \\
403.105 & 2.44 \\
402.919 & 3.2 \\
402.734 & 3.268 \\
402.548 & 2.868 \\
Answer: -0.16 nm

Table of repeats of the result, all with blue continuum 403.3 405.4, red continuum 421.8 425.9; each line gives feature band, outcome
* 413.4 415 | -0.221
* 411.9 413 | -0.293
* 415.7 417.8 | -0.364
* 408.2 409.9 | -0.495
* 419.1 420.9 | -0.153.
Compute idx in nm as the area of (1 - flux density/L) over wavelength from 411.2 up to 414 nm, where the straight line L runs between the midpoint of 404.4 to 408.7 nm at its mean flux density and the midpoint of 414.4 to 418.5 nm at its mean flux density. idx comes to -0.23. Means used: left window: 2.64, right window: 3.11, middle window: 3.16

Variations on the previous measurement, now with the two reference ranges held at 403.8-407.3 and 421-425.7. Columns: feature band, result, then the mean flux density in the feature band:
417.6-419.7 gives -0.30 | 3.19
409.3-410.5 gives -0.27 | 3.17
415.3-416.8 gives -0.26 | 3.21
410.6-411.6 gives -0.22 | 3.2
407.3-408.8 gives -0.27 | 3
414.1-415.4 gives -0.07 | 2.85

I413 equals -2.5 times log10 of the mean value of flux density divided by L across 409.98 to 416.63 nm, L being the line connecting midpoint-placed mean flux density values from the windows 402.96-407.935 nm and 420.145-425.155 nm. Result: -0.15 mag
